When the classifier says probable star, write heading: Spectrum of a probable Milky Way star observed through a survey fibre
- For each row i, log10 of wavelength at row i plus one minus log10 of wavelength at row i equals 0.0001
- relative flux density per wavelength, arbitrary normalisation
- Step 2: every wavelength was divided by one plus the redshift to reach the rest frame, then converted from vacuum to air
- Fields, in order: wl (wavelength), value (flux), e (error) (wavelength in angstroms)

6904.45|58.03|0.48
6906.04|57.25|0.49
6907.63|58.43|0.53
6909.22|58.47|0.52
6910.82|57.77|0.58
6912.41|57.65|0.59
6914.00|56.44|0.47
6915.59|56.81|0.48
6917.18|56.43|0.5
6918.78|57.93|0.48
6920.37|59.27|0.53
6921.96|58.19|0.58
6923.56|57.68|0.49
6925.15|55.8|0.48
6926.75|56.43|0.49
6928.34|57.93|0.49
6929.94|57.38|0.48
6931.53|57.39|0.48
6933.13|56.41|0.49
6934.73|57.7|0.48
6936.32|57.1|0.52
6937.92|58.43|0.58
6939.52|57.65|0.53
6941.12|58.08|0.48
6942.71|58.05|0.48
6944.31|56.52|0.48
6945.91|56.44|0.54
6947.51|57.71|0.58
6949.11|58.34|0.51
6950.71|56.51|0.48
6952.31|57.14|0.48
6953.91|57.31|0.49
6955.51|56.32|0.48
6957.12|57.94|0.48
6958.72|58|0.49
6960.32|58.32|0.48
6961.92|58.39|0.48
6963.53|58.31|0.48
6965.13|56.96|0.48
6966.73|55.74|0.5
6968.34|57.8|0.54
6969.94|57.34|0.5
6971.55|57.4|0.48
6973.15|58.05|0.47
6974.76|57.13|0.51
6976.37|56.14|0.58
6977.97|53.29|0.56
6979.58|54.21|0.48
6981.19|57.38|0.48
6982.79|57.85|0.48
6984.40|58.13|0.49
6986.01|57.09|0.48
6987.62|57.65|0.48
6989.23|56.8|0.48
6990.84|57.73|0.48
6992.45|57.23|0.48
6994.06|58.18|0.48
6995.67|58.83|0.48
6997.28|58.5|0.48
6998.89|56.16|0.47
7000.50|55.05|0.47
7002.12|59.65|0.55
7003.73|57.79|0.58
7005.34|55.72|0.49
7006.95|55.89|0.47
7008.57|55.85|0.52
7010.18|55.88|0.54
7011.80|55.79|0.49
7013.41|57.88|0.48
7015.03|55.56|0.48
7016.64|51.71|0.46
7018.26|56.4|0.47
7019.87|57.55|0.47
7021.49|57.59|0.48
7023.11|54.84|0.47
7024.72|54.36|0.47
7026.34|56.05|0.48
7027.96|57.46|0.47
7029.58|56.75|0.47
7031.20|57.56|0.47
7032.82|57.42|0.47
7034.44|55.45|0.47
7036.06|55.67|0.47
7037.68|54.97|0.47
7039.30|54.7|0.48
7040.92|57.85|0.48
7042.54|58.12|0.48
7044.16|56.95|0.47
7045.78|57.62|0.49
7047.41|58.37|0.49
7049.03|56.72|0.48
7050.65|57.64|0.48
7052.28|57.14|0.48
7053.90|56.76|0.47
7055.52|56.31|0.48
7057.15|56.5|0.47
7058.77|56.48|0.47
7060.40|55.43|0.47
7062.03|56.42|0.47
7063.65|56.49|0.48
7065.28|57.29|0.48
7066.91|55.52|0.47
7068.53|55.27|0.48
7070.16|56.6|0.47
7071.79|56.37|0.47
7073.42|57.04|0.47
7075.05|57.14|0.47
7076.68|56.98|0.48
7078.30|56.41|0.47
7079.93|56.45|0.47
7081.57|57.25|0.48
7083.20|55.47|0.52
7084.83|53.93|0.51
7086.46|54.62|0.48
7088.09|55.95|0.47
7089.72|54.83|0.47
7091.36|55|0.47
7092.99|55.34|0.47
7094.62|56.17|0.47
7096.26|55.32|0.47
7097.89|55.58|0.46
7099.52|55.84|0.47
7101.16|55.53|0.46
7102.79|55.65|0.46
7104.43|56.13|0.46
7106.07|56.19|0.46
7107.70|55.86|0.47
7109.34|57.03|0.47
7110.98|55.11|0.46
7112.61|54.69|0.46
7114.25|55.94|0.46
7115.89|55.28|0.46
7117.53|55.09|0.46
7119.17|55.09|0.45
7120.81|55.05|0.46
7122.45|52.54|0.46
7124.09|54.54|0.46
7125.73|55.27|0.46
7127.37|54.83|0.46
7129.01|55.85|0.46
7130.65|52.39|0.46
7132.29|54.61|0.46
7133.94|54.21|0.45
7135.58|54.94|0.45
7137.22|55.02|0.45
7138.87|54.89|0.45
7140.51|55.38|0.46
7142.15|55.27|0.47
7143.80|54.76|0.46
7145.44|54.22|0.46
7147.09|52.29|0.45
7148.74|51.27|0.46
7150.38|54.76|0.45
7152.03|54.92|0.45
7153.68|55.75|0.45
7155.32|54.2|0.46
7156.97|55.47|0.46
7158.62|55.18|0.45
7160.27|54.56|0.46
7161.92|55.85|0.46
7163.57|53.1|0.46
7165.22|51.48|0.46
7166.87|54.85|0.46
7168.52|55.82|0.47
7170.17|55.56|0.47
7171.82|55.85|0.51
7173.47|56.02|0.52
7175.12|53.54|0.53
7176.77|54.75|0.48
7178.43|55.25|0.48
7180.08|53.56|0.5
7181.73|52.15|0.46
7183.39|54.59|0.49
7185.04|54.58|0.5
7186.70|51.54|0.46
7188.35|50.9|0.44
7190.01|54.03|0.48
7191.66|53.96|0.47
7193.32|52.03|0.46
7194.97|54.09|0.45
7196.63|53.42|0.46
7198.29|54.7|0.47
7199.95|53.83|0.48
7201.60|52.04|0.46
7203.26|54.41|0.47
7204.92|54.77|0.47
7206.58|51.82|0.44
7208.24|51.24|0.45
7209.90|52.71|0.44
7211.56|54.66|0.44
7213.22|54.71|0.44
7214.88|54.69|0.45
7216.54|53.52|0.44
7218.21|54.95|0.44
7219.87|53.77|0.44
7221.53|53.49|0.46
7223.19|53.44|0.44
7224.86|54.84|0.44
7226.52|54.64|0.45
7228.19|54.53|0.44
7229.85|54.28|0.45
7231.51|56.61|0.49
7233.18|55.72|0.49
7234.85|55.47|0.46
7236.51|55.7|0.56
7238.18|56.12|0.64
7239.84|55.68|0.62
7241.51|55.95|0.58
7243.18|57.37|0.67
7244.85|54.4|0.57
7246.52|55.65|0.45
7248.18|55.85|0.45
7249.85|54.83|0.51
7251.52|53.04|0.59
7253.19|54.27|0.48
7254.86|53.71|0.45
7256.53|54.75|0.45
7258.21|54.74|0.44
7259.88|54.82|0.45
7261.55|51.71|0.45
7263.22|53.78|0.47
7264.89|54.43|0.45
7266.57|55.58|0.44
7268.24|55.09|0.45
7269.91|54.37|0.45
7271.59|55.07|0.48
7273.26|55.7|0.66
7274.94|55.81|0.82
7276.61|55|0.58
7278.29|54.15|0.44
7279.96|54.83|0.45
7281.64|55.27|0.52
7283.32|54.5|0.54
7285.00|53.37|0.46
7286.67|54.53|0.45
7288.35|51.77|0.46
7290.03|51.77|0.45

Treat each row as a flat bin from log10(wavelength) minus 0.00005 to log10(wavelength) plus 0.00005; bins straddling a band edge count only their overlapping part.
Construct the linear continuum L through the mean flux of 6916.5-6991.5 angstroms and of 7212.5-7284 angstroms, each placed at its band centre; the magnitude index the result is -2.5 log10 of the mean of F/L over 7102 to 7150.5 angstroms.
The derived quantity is 0.020 mag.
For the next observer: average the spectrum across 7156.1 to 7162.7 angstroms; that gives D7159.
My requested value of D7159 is 55.2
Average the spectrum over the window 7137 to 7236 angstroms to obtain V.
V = 54.2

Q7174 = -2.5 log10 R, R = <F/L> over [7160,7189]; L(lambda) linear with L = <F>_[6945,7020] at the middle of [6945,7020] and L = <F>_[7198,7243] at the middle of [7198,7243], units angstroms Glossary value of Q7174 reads 0.016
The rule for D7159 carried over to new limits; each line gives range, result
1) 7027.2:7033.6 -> 57.3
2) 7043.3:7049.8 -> 57.4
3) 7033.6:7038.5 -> 55.4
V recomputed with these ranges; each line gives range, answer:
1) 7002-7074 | 56.4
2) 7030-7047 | 56.7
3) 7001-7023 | 56.3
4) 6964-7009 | 57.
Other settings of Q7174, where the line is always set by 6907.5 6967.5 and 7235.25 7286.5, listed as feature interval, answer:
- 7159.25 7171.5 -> 0.02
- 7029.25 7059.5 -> 0.00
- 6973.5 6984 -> 0.02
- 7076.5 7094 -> 0.01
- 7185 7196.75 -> 0.05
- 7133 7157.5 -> 0.03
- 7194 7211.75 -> 0.04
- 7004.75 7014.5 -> 0.01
